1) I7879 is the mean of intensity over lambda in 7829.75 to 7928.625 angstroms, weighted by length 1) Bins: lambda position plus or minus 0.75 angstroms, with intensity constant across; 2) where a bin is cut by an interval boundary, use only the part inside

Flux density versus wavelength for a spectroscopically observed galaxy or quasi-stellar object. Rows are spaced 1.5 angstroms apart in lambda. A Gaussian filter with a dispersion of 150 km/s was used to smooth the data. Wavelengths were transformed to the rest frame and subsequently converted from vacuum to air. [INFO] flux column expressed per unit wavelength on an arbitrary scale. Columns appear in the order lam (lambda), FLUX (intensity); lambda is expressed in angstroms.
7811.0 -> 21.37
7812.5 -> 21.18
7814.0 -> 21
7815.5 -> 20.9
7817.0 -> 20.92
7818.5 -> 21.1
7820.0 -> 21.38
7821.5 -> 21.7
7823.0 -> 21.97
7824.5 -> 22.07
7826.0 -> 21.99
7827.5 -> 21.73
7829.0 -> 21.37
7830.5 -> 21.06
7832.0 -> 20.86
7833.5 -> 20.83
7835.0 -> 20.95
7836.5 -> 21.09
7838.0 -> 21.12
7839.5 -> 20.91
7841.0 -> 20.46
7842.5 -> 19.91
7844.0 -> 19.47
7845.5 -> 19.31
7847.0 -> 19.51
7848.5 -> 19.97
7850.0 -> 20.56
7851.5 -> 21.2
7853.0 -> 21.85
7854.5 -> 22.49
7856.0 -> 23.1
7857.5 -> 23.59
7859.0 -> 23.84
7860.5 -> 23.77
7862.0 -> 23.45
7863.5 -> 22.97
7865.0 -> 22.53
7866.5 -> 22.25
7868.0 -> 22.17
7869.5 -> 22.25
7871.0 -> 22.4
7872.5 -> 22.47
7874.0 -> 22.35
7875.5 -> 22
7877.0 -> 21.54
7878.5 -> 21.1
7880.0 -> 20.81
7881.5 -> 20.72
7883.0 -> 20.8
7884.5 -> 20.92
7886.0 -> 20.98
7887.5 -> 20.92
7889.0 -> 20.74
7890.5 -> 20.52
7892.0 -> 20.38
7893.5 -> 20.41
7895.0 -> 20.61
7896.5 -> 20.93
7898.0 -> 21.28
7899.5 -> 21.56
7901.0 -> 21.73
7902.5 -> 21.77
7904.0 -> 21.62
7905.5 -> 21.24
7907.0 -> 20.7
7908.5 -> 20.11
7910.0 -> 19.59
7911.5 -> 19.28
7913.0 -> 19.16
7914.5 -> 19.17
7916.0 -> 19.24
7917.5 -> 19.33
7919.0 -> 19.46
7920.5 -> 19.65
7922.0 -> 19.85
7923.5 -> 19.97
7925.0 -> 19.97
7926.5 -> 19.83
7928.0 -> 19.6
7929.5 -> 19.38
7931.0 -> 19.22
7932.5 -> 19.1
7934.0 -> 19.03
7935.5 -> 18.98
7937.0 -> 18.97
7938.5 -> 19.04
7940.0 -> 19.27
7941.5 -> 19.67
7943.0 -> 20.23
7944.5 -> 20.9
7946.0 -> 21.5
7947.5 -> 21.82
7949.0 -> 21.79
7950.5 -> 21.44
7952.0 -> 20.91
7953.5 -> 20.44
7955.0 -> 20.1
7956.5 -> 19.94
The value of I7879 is 21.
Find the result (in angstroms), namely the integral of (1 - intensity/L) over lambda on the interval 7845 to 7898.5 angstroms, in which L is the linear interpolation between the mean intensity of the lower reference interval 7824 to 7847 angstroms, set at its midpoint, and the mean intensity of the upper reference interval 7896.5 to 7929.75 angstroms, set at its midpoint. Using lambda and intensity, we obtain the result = -2.8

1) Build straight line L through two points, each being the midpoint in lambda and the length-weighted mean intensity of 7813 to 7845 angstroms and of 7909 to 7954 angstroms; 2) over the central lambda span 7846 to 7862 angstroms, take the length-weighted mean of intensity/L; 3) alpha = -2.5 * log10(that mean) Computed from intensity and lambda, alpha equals -0.063 mag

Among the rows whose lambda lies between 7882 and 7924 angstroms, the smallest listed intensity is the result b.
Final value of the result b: 19.16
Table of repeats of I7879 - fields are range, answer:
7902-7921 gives 20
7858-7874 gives 22.8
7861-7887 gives 21.9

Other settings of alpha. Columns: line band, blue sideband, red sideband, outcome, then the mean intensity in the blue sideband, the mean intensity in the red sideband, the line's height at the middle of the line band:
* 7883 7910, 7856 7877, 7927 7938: 0.01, 22.7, 19.2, 21.1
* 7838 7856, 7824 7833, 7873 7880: 0.05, 21.5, 21.7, 21.6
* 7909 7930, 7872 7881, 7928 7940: 0.01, 21.7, 19.1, 19.8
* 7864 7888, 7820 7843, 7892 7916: -0.04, 21.2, 20.6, 20.8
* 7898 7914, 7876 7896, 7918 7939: -0.03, 20.8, 19.4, 20.2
